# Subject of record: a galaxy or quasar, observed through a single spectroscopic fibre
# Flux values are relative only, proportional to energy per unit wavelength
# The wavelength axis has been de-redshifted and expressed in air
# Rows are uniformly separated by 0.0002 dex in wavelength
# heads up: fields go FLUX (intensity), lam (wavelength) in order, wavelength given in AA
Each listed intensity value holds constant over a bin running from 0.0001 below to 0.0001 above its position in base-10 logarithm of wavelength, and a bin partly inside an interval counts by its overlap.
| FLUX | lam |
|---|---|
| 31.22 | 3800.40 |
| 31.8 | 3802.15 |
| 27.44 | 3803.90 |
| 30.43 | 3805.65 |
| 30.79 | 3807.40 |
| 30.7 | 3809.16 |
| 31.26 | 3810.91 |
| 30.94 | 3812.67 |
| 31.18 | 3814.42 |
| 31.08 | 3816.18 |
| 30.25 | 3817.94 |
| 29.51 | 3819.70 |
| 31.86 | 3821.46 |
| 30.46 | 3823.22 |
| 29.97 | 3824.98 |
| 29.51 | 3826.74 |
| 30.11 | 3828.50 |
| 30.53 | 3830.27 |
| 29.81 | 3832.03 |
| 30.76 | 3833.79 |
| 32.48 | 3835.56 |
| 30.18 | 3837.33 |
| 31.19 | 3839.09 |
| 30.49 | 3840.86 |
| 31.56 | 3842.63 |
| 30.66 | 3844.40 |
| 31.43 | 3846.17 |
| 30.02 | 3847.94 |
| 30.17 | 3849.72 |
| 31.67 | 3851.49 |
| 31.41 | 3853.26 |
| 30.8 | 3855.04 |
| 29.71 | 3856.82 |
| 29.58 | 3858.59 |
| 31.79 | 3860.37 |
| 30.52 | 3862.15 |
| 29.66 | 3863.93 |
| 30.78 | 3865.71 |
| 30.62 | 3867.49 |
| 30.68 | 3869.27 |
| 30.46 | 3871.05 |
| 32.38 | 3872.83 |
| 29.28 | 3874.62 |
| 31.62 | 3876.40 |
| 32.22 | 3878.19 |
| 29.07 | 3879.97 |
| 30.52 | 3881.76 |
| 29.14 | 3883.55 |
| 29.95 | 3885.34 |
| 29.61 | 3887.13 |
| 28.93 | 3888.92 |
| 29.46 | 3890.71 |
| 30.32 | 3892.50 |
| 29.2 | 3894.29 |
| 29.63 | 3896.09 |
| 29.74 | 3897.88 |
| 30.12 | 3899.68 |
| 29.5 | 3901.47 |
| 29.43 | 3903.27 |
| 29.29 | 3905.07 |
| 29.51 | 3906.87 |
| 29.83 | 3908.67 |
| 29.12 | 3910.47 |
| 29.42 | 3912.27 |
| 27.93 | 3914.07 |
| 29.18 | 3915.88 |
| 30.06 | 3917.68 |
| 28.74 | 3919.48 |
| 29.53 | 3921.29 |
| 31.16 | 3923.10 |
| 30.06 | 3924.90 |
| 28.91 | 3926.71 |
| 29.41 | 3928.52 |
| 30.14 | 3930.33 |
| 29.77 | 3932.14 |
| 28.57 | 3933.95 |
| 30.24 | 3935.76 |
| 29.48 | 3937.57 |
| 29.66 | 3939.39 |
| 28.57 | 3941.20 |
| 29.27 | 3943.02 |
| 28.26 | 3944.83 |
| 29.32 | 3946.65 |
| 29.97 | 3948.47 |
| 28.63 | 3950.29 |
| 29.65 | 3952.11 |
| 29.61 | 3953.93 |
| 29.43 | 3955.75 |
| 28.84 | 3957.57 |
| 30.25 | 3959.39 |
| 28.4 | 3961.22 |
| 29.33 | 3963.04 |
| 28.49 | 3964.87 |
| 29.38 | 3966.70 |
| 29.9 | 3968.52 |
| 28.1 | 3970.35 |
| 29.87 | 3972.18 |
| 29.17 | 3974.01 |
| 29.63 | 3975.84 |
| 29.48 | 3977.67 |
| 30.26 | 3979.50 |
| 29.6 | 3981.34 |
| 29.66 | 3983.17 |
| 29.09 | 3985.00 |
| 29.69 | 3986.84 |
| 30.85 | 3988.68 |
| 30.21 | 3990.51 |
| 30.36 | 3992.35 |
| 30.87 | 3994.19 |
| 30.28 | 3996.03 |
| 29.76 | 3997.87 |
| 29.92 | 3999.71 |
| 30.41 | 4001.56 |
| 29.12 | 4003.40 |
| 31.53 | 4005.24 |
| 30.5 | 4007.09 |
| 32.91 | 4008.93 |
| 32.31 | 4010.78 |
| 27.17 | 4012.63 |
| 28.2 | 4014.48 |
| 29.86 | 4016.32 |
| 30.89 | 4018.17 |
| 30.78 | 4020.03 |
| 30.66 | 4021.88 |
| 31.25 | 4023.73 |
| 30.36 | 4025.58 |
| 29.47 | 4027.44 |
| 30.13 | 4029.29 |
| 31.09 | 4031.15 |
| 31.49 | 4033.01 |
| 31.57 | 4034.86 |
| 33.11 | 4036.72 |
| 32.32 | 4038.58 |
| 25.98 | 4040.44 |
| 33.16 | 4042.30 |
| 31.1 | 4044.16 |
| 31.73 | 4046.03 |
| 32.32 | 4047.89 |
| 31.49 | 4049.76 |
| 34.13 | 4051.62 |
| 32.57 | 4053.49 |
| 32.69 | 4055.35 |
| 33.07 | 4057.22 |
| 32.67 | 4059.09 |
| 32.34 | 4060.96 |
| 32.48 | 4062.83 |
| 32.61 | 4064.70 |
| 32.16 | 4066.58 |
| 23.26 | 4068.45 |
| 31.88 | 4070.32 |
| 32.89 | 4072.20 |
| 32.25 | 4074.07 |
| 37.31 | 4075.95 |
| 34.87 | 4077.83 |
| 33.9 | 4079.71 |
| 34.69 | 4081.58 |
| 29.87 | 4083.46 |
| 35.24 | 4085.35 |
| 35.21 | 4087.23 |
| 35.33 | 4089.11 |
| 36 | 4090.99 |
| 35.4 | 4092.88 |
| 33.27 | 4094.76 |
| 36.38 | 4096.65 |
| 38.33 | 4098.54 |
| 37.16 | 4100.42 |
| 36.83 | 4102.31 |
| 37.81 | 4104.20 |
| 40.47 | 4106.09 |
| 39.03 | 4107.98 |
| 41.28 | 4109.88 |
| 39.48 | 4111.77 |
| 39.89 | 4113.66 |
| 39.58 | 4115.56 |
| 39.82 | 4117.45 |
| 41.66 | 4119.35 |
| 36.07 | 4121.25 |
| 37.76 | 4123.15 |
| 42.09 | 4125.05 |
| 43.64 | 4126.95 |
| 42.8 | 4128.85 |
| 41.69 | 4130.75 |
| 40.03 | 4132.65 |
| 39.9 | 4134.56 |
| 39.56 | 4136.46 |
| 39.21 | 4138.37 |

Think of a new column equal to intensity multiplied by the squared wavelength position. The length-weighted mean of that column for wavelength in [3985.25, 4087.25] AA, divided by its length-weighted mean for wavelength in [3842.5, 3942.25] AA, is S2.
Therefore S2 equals 1.13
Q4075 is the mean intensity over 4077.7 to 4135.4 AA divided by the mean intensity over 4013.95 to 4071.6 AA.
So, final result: 1.22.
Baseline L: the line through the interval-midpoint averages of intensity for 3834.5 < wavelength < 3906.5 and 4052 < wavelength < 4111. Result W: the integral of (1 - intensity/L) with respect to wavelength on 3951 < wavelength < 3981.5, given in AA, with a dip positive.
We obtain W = 2.7 AA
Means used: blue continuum 30.4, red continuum 34.5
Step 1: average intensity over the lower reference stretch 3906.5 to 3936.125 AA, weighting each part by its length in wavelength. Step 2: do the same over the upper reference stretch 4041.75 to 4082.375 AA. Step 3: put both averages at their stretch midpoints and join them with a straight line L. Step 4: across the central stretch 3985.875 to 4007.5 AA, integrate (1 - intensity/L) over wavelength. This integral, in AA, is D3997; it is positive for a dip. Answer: 0.58 AA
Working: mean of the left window 29.5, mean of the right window 32.5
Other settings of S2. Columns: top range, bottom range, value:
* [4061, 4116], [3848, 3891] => 1.30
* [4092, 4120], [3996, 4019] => 1.33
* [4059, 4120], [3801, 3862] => 1.32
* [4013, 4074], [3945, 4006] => 1.09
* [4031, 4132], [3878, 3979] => 1.29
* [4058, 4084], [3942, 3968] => 1.18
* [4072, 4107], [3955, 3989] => 1.28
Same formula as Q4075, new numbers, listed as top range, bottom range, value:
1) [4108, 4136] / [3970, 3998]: 1.35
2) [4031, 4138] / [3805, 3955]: 1.18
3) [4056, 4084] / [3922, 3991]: 1.10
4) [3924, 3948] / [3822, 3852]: 0.96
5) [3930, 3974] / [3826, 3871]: 0.96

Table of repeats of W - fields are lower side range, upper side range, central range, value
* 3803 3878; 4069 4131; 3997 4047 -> 6.5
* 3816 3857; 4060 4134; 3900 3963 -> 6.5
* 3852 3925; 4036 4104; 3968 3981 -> 0.9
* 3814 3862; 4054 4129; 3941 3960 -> 2.1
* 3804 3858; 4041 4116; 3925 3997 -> 7.0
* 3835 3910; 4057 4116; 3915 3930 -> 0.9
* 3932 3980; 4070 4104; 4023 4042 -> 1.1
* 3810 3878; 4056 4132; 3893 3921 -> 2.4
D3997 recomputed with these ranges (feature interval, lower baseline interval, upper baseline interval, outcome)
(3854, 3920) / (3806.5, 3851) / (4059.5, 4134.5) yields 4.1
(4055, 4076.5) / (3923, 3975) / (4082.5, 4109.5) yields 1.7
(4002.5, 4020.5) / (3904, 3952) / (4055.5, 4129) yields 1.3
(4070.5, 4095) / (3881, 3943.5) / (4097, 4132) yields 2.5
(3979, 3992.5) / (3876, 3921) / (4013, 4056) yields 0.3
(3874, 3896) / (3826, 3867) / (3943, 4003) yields 0.3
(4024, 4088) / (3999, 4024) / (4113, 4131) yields 4.3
